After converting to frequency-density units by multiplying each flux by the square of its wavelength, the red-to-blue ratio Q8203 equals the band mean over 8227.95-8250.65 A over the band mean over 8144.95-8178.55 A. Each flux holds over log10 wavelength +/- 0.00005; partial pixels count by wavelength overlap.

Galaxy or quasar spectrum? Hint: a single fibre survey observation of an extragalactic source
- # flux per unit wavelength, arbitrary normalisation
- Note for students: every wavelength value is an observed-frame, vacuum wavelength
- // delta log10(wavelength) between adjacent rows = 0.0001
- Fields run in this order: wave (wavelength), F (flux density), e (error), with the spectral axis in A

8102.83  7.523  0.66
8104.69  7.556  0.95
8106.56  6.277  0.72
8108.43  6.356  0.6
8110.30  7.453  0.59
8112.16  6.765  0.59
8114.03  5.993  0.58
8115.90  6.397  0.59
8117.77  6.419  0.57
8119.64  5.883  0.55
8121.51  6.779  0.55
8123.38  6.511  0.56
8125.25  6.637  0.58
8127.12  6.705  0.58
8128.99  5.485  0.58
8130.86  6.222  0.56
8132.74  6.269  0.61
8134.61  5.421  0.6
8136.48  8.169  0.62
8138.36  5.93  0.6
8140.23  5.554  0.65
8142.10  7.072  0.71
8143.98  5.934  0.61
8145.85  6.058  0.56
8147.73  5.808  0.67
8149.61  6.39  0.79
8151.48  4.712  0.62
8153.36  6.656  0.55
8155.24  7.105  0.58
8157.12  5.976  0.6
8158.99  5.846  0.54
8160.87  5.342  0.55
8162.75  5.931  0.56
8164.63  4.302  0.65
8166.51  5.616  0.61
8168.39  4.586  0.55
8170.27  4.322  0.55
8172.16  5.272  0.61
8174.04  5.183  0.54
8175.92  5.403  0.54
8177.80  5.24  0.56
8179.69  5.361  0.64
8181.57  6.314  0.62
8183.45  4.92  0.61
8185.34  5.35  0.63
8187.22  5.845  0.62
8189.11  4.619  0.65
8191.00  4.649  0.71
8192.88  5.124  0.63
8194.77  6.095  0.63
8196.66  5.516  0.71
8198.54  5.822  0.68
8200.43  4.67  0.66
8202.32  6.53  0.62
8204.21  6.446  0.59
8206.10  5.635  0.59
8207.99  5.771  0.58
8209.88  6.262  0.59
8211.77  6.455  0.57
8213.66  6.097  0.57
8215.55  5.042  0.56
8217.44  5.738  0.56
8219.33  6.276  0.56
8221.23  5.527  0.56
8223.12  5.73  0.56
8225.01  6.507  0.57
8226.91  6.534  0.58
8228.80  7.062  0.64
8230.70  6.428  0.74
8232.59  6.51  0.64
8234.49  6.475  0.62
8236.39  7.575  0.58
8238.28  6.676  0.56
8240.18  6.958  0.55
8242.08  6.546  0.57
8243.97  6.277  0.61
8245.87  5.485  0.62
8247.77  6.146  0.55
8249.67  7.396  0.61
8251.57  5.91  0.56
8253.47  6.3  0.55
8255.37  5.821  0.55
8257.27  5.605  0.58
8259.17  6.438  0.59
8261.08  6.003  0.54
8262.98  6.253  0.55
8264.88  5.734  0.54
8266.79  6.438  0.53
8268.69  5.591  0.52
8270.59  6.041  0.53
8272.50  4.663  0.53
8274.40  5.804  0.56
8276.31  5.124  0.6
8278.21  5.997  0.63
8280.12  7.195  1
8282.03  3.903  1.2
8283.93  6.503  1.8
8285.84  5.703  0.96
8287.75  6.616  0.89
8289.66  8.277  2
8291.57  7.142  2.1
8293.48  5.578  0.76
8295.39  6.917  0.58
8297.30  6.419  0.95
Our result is 1.2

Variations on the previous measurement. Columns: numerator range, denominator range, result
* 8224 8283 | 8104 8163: 1.01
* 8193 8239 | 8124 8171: 1.05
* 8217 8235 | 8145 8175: 1.15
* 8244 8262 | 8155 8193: 1.17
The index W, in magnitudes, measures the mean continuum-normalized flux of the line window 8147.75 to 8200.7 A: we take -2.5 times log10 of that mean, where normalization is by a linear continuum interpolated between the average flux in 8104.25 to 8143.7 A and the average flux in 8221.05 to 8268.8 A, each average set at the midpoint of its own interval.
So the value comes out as 0.174 mag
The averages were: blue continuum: 6.45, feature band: 5.45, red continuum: 6.33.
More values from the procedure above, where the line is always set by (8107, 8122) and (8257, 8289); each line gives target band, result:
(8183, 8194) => 0.212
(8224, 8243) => -0.117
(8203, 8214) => 0.002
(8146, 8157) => 0.041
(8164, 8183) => 0.209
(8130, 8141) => 0.024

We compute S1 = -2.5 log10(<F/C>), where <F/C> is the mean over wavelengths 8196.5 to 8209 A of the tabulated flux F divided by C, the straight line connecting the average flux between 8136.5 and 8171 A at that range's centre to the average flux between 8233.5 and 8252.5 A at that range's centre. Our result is 0.08 mag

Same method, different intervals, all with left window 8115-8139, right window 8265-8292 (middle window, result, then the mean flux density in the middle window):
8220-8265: -0.04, 6.34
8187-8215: 0.10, 5.69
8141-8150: 0.02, 6.23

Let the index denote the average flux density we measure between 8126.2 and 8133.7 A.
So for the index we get 6.17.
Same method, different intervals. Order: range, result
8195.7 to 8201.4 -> 5.34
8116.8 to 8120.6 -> 6.15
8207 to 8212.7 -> 6.16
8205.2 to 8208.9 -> 5.7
